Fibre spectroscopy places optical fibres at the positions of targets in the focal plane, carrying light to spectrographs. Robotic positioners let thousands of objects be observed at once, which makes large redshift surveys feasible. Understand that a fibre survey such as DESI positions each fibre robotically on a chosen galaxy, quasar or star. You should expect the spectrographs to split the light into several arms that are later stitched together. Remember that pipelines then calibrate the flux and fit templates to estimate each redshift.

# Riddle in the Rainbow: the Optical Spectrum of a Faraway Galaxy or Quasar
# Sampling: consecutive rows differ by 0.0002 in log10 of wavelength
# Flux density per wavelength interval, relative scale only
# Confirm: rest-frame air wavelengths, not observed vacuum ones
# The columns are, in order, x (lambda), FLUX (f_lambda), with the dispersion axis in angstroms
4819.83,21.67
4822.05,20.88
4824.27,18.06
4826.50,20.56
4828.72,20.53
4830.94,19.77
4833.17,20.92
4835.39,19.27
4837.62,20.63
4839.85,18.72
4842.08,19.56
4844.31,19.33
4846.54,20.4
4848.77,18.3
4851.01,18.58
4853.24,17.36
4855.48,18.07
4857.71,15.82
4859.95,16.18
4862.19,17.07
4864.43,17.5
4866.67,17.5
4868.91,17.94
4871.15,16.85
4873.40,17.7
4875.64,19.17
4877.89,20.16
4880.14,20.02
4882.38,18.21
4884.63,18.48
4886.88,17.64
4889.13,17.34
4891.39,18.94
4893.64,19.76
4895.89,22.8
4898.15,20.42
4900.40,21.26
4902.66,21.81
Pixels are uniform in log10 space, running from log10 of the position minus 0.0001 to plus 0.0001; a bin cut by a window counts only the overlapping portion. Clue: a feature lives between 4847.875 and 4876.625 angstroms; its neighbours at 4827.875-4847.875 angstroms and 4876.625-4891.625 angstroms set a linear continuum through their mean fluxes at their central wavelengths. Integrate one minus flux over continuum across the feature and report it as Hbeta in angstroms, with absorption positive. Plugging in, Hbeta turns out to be 2.55 angstroms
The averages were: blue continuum 19.9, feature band 17.5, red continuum 18.7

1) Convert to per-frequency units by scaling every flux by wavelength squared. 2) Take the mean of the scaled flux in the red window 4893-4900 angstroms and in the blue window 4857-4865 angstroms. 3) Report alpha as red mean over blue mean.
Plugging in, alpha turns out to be 1.29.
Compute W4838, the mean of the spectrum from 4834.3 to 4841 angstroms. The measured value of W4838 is 19.5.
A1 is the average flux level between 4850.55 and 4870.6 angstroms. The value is 17.3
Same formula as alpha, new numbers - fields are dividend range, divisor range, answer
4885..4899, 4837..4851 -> 1.02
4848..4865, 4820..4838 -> 0.87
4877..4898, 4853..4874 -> 1.14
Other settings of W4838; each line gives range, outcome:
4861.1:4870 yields 17.5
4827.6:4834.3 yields 20.4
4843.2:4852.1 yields 19.1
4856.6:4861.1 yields 16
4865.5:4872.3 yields 17.4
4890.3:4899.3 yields 20.5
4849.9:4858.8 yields 17.5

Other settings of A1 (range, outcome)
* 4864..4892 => 18.3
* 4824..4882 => 18.7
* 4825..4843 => 20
